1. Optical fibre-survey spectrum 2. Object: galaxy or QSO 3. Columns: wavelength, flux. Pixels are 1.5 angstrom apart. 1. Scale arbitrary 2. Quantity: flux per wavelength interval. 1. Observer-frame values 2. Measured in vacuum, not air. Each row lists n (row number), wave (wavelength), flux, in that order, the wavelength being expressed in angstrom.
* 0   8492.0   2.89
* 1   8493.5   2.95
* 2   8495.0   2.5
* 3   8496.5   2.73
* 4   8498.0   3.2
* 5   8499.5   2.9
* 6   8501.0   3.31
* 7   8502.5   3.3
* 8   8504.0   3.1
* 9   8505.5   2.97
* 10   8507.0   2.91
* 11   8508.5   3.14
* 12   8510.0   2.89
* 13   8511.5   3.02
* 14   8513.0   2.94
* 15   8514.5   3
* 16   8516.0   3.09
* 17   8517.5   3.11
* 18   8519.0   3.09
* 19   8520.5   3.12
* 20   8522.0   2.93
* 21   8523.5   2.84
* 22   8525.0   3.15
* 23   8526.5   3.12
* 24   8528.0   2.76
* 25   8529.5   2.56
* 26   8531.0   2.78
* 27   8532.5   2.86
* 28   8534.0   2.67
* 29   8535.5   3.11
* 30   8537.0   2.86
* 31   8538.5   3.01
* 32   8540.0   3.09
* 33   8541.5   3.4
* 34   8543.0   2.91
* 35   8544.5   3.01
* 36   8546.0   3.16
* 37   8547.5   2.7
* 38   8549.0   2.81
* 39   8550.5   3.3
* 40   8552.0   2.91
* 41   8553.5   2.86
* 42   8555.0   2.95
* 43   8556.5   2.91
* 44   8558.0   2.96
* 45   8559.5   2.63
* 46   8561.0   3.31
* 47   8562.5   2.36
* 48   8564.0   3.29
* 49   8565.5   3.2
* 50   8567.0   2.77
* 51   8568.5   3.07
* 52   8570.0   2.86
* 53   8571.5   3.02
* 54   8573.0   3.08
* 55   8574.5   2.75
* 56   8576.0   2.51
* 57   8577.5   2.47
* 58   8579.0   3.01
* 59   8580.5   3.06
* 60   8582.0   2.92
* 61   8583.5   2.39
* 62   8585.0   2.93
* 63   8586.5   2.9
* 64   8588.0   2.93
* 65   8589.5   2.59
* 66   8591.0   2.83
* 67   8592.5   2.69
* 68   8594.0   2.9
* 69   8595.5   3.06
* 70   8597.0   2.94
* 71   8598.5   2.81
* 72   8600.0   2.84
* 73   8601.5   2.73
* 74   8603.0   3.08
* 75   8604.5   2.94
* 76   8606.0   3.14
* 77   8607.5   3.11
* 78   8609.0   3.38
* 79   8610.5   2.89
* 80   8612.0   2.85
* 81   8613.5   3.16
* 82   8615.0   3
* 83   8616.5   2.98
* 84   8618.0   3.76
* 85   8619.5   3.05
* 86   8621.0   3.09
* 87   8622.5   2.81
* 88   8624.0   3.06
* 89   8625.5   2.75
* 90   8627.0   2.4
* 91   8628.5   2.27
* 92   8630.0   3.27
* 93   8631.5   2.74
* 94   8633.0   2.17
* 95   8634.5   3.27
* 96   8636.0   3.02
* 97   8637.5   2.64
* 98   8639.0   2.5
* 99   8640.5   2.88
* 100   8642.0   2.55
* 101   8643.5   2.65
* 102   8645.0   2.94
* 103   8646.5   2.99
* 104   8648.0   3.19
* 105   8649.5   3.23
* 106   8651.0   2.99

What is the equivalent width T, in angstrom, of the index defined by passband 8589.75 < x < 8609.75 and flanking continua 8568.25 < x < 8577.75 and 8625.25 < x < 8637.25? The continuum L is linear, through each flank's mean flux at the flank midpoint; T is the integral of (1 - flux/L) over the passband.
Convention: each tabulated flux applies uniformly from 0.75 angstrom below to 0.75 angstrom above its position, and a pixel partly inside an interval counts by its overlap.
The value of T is -1.19 angstrom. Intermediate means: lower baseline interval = 2.83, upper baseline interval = 2.73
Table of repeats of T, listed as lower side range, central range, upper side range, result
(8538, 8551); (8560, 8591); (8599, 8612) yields 1.56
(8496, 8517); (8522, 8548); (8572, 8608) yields 0.31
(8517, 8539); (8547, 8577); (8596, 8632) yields 0.32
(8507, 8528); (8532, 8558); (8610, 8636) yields 0.18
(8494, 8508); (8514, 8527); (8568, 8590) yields -0.43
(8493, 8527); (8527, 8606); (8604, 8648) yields 1.78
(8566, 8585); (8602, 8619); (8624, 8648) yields -1.94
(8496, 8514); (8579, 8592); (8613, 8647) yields 0.44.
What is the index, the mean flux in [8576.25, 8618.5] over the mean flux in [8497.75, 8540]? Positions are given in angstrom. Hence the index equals 0.98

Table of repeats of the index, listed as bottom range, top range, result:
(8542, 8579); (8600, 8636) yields 1.01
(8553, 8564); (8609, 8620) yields 1.08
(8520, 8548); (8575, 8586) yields 0.94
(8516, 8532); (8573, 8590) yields 0.94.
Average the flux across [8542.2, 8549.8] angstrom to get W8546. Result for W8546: 2.92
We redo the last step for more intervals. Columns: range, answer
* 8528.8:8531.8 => 2.67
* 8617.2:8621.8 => 3.29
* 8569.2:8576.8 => 2.84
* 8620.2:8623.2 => 2.95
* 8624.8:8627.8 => 2.57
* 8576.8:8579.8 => 2.75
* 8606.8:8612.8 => 3.06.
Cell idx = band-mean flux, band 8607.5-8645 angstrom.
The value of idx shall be 2.89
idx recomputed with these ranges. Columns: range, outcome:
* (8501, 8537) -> 2.98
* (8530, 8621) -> 2.94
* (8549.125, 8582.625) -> 2.92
